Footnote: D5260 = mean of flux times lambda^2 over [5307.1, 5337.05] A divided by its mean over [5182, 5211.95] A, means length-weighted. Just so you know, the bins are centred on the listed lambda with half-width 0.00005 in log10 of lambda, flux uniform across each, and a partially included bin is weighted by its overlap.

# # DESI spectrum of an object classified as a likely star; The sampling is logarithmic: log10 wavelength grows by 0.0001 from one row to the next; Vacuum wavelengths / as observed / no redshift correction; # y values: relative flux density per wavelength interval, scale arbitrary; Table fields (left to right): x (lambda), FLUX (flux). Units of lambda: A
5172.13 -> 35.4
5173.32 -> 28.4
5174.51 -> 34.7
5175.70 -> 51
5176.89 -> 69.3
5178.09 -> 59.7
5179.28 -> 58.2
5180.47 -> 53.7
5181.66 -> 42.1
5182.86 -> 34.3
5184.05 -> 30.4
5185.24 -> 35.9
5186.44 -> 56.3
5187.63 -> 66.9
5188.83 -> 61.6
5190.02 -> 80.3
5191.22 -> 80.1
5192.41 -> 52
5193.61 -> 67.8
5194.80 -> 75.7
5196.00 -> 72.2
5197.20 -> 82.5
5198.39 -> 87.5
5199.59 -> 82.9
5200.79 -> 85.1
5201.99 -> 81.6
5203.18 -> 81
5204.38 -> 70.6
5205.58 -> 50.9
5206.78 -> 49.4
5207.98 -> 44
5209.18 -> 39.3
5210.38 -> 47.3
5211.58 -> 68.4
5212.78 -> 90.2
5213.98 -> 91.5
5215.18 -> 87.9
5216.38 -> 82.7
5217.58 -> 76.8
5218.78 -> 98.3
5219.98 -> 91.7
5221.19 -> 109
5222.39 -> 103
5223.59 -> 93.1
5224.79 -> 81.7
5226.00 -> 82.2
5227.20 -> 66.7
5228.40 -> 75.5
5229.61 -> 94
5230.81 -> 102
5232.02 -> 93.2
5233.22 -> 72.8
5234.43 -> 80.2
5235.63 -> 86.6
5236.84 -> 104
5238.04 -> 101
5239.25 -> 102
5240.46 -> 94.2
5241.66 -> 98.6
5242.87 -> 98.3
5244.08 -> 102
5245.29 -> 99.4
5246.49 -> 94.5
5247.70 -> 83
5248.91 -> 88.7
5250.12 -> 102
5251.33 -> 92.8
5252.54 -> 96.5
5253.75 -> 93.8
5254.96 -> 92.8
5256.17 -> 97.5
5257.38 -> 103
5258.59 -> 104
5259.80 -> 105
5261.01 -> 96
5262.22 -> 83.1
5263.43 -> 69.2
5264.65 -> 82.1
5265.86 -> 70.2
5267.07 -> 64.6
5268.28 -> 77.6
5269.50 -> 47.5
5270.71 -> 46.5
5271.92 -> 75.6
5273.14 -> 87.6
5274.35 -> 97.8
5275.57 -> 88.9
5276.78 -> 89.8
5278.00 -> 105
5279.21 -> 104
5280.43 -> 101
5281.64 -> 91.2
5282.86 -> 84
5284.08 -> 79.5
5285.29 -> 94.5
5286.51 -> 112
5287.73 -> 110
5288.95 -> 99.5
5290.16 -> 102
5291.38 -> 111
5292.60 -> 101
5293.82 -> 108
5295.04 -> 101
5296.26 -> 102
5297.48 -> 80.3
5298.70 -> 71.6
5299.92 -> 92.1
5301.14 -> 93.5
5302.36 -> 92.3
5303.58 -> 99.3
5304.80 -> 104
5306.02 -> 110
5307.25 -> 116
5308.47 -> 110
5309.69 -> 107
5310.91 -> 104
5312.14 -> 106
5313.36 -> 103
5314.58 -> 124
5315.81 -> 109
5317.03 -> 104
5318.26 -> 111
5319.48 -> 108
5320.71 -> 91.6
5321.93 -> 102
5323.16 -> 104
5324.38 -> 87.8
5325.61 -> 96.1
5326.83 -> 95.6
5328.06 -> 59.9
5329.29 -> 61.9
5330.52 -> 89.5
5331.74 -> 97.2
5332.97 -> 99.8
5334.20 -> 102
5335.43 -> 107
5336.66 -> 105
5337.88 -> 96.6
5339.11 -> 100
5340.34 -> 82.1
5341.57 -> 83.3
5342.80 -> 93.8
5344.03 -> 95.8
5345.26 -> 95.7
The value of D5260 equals 1.66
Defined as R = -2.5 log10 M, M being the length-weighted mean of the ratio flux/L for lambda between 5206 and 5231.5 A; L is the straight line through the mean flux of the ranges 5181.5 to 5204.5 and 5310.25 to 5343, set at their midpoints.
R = -0.10 mag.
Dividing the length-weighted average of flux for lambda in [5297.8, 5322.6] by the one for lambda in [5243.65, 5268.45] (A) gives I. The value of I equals 1.1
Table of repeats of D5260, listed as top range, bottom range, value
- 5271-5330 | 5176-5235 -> 1.40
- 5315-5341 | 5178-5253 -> 1.28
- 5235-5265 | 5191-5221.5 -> 1.30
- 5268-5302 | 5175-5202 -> 1.50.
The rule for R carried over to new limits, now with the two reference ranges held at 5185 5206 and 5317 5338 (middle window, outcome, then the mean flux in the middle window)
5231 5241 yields -0.17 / 92.1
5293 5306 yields -0.06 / 95.2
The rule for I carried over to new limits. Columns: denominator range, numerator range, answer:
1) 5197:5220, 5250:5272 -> 1.14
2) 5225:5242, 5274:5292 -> 1.10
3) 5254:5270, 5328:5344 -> 1.09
